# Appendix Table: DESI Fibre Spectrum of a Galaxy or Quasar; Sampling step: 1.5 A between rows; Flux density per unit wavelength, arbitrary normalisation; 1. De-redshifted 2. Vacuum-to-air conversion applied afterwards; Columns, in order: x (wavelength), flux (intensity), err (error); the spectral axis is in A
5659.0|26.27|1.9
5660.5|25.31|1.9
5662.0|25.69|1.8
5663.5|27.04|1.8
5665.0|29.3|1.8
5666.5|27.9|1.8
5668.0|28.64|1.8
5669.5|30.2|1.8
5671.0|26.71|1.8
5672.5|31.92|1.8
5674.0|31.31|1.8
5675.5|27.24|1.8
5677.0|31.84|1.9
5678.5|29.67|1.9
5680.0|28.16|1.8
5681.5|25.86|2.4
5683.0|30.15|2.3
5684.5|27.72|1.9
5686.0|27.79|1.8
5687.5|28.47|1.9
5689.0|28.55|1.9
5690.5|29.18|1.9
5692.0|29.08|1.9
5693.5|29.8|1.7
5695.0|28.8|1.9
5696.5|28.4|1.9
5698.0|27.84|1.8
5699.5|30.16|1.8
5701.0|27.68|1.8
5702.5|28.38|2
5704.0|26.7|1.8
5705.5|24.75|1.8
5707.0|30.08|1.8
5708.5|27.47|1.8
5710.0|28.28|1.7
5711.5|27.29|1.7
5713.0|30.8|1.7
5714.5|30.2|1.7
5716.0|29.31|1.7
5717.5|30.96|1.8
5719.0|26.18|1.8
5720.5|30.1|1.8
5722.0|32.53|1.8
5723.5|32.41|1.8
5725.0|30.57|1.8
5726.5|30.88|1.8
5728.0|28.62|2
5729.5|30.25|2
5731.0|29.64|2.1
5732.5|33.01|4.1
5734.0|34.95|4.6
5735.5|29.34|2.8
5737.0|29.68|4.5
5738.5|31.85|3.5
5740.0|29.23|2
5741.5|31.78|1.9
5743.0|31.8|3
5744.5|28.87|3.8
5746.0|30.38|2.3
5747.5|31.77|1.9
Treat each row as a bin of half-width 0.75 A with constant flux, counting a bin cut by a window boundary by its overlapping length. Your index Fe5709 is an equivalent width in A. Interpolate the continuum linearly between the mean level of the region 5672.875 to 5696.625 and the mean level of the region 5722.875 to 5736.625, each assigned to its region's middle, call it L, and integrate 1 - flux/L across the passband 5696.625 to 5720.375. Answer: 1.26 A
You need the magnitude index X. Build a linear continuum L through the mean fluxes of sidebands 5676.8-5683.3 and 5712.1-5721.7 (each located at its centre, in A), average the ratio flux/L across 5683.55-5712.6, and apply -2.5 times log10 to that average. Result 0.04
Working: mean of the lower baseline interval 28.8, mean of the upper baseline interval 29.7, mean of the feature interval 28.3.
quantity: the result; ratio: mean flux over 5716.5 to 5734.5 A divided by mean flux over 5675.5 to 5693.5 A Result 1.07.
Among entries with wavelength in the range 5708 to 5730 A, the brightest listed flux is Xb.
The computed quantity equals 32.53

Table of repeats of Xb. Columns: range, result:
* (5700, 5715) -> 30.8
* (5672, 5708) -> 31.92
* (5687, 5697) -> 29.8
